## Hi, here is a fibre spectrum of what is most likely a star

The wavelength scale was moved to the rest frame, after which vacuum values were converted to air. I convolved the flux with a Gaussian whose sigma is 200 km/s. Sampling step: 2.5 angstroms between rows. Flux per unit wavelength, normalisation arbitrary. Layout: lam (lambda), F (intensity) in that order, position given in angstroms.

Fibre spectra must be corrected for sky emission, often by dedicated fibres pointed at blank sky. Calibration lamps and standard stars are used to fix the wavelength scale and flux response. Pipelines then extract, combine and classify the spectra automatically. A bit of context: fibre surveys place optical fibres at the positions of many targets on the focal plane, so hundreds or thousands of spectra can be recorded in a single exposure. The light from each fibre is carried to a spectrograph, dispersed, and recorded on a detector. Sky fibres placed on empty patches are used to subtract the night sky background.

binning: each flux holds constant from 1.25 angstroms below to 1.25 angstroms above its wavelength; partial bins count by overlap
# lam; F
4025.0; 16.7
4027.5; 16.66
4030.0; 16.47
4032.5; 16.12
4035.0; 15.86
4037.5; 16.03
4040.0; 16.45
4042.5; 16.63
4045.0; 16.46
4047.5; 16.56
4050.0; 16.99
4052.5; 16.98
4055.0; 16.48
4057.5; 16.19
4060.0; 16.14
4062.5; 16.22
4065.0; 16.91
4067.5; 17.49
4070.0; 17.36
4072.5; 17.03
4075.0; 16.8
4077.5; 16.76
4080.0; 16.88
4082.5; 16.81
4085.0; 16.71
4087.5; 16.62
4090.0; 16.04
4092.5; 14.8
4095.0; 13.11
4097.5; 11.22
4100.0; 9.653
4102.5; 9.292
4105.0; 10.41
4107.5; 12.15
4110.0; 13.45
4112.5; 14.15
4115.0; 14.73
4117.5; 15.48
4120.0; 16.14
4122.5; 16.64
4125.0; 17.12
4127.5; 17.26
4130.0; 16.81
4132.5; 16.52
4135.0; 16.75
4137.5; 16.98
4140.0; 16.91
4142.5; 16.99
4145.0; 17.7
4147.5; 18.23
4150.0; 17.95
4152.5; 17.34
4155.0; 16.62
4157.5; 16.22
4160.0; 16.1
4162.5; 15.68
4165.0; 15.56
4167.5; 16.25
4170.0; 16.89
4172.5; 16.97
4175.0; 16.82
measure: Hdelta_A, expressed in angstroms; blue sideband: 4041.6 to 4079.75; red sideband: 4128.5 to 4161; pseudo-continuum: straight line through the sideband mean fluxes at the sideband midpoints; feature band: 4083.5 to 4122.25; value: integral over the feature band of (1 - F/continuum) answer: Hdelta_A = 7.3 angstroms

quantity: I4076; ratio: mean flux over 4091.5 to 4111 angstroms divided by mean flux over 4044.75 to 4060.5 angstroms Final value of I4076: 0.71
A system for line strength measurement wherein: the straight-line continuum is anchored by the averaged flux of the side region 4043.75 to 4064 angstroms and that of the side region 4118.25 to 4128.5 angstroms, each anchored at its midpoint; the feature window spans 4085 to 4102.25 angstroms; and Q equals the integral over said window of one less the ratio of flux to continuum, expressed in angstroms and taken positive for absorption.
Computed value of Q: 3.2 angstroms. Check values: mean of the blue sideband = 16.5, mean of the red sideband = 16.7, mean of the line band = 13.6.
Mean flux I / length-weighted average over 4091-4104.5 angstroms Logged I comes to 11.6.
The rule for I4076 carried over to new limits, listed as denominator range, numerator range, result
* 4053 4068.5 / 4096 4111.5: 0.67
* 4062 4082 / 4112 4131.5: 0.95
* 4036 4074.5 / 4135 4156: 1.04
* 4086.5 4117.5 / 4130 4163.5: 1.30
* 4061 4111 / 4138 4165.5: 1.14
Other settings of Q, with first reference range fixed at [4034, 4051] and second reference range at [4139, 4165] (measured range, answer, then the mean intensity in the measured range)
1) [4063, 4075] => -0.4 angstroms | 17.1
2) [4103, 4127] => 3.4 angstroms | 14.4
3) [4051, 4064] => 0.1 angstroms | 16.4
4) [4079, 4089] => -0.1 angstroms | 16.7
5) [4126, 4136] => 0.0 angstroms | 16.8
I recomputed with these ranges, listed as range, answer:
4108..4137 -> 15.8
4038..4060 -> 16.5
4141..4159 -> 17.3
